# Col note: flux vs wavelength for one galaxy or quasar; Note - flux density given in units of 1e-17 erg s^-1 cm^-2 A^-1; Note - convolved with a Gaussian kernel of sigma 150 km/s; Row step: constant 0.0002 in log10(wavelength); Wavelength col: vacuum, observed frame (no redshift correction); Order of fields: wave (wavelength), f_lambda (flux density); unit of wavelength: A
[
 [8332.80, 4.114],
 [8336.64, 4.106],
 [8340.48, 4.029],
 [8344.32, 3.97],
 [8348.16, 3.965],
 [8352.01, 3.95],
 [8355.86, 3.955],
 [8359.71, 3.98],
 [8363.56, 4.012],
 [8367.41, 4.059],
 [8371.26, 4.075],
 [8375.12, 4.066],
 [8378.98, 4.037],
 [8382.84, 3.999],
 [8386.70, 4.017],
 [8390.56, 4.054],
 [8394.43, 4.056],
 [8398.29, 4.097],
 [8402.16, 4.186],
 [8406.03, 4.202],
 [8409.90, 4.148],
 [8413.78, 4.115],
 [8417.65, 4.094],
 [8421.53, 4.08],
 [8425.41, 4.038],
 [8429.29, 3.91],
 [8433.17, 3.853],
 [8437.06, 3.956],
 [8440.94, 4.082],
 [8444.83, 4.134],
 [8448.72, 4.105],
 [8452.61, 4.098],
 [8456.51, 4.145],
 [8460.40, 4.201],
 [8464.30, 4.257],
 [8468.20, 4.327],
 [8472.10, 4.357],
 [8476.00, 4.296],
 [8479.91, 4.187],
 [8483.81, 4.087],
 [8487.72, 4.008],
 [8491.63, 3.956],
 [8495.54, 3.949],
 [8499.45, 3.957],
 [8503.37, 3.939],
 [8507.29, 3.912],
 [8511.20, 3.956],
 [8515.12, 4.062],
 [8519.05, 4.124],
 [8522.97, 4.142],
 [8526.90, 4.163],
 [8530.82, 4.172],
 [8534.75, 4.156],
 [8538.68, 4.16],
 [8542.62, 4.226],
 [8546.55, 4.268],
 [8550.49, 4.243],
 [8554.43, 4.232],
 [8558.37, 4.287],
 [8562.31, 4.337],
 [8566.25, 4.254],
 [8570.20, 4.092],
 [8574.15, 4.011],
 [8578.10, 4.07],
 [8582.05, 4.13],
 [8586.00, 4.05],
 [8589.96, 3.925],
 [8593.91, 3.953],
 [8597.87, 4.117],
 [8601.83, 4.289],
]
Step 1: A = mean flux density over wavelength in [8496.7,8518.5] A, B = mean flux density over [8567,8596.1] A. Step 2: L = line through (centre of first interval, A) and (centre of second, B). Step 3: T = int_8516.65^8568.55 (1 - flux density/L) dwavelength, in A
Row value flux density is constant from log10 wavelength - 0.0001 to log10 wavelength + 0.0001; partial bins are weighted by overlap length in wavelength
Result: -2.6 A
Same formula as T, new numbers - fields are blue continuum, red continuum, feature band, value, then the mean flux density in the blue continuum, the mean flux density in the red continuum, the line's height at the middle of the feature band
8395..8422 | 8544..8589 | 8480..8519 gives 1.5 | 4.13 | 4.17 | 4.16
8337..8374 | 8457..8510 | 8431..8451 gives 0.2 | 4.01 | 4.11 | 4.07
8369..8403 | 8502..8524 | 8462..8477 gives -1.0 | 4.06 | 4.02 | 4.03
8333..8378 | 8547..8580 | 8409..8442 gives 0.4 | 4.02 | 4.19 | 4.08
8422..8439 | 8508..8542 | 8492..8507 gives 0.5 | 3.95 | 4.11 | 4.07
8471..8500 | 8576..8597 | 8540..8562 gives -1.1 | 4.1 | 4.03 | 4.06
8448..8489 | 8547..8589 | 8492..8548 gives 1.3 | 4.19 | 4.17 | 4.18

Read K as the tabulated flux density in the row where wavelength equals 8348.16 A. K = 3.965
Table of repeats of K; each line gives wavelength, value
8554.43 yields 4.232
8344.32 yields 3.97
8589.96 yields 3.925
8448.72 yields 4.105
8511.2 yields 3.956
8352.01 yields 3.95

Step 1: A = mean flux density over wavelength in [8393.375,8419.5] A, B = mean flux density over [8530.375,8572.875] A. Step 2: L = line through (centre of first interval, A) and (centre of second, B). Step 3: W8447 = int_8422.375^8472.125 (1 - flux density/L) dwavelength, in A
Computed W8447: 0.6 A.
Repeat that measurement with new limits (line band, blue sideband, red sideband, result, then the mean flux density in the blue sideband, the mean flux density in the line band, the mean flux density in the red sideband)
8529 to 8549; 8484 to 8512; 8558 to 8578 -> -0.54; 3.96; 4.2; 4.18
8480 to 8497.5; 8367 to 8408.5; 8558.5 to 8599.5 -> 0.31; 4.08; 4.02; 4.1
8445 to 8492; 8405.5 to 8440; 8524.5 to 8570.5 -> -0.80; 4.04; 4.17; 4.22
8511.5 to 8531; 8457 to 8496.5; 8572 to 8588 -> 0.04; 4.17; 4.11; 4.06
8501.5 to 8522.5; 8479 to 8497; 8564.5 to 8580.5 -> 0.23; 4.03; 4.01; 4.1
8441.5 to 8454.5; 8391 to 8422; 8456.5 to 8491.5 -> 0.18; 4.12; 4.11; 4.2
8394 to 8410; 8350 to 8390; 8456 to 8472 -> -0.18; 4.02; 4.15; 4.26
